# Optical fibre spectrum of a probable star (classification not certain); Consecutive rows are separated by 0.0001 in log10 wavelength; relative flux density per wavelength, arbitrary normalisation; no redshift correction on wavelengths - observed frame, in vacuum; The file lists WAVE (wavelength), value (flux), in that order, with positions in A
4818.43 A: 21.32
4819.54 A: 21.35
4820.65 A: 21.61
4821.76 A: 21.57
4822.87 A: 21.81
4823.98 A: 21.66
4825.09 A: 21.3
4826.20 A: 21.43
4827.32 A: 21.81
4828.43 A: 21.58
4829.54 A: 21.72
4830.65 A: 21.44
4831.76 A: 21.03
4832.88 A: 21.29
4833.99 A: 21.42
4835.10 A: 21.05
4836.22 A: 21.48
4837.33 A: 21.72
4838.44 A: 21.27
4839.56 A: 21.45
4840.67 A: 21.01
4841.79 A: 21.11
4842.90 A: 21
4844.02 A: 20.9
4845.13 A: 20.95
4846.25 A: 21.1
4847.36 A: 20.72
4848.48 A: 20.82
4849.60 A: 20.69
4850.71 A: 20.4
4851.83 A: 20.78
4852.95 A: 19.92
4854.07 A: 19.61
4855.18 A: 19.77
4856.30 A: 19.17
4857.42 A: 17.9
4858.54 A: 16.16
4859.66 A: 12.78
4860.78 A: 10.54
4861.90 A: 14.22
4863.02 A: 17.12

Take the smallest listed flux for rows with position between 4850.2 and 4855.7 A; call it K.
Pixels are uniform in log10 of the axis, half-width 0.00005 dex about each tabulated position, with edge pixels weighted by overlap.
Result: 19.61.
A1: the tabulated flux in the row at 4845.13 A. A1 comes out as 20.95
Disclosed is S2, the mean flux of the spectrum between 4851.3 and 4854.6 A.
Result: 20.1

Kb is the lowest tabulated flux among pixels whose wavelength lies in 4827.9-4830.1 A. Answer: 21.58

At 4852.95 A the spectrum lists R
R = 19.92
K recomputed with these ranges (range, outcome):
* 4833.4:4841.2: 21.01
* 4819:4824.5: 21.35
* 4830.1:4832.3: 21.03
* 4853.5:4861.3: 10.54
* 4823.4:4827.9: 21.3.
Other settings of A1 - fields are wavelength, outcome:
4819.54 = 21.35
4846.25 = 21.1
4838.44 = 21.27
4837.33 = 21.72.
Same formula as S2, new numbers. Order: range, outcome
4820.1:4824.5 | 21.7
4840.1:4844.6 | 21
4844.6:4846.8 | 21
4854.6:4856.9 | 19.5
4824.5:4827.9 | 21.5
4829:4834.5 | 21.4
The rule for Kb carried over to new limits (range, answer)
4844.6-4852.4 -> 20.4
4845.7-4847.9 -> 20.72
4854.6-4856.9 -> 19.17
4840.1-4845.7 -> 20.9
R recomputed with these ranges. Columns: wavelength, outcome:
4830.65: 21.44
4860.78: 10.54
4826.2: 21.43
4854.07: 19.61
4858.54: 16.16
